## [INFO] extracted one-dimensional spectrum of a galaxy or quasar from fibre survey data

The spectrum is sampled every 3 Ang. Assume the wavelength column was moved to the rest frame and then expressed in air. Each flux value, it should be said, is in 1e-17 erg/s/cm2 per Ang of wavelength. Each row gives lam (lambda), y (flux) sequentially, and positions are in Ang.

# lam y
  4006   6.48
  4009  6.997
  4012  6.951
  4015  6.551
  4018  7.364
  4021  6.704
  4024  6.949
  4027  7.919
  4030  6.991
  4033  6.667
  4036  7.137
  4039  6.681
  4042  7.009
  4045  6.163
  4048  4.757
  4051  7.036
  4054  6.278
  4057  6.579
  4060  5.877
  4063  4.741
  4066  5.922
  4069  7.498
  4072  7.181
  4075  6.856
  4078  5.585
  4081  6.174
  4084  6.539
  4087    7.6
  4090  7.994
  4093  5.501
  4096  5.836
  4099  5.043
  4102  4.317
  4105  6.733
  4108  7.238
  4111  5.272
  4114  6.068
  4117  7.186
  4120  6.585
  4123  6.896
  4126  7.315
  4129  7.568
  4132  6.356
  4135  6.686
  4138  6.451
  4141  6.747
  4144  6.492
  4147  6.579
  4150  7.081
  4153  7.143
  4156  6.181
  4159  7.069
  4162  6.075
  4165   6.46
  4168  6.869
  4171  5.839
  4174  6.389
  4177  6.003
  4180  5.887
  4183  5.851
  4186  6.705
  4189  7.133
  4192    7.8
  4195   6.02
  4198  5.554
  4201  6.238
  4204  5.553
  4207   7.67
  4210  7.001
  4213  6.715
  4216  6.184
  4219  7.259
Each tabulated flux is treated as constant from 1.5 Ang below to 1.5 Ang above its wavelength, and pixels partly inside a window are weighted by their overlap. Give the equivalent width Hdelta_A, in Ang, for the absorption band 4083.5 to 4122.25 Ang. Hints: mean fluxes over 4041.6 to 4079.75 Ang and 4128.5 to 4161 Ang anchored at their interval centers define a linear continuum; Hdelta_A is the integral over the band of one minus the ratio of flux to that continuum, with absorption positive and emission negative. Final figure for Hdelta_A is 1.1 Ang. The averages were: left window 6.25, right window 6.72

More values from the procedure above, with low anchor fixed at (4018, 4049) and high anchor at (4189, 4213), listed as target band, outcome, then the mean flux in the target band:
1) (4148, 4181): 0.8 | 6.46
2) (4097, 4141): 1.7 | 6.41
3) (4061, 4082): 1.4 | 6.27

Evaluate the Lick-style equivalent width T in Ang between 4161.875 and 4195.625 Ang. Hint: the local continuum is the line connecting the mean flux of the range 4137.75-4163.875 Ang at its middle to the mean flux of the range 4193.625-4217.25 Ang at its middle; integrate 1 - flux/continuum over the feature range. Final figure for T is 0.33 Ang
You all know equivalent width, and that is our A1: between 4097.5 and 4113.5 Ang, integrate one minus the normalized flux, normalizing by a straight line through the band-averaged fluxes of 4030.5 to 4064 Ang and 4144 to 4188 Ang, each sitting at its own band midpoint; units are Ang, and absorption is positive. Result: 1.6 Ang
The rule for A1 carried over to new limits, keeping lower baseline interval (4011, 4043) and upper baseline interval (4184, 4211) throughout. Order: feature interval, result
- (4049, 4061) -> 0.9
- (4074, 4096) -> 1.0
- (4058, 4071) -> 1.6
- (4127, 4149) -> 0.1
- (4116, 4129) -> -0.5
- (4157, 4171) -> 0.3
